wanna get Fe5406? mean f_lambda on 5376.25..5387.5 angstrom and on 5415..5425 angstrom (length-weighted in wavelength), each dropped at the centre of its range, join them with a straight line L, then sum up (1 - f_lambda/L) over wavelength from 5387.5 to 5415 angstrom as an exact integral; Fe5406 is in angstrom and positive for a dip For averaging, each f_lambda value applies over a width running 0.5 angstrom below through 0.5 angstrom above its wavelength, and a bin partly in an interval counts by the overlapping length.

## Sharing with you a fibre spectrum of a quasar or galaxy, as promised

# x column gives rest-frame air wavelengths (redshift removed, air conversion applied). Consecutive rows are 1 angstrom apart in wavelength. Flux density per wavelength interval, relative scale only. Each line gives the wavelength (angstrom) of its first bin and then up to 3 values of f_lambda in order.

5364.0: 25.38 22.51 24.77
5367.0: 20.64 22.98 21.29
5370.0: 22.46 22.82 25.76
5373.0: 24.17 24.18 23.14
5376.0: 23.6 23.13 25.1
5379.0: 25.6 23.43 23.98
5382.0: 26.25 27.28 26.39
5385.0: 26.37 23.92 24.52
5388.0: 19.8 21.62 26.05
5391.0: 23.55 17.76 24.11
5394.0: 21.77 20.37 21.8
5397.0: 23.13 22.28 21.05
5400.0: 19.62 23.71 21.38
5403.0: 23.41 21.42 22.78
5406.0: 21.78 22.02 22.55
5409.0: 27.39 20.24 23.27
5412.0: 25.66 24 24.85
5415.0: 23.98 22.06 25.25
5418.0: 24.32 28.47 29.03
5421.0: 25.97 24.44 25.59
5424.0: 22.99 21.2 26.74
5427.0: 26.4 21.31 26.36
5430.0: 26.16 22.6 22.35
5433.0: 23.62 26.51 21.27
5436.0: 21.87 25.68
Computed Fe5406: 2.79 angstrom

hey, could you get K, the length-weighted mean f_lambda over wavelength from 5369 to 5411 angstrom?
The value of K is 23.2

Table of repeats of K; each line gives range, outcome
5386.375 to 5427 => 23.3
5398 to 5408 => 22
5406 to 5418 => 23.7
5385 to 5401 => 22.3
